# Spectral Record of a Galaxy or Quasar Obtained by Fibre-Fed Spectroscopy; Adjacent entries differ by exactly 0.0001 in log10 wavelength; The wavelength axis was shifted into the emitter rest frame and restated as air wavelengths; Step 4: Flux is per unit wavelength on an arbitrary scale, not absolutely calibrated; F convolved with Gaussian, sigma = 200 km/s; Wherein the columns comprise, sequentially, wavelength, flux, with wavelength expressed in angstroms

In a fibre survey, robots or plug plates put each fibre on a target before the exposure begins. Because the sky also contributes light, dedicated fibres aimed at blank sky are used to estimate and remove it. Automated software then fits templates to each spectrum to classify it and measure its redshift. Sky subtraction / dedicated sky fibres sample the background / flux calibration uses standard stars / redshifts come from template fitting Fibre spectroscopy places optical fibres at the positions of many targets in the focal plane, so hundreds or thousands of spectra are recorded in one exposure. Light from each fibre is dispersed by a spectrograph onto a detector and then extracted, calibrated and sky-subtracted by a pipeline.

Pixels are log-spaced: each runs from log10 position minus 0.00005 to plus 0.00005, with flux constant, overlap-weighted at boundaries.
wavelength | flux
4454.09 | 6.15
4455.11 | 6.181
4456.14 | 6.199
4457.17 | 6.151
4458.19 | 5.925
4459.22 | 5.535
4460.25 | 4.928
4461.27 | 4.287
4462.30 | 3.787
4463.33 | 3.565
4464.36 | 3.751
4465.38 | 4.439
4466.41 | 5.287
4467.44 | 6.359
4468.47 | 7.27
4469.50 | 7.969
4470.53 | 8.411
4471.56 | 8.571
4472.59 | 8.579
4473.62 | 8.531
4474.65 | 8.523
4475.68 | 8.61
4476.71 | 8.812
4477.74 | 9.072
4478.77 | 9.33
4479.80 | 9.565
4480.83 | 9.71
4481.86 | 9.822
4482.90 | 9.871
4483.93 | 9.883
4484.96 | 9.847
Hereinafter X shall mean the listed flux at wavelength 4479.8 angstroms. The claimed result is 9.565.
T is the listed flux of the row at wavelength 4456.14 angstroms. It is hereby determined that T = 6.199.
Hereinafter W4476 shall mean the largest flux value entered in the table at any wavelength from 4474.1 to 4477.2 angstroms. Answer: 8.812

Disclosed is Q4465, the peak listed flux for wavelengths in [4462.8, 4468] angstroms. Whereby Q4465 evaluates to 6.359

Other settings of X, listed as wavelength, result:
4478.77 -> 9.33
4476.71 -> 8.812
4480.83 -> 9.71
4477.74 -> 9.072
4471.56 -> 8.571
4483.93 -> 9.883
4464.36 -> 3.751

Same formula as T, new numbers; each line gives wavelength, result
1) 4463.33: 3.565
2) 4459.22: 5.535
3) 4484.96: 9.847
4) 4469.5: 7.969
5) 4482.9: 9.871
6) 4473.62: 8.531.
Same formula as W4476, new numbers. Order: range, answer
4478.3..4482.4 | 9.822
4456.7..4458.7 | 6.151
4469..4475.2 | 8.579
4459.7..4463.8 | 4.928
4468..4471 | 8.411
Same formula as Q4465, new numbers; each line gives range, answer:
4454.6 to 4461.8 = 6.199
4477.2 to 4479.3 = 9.33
